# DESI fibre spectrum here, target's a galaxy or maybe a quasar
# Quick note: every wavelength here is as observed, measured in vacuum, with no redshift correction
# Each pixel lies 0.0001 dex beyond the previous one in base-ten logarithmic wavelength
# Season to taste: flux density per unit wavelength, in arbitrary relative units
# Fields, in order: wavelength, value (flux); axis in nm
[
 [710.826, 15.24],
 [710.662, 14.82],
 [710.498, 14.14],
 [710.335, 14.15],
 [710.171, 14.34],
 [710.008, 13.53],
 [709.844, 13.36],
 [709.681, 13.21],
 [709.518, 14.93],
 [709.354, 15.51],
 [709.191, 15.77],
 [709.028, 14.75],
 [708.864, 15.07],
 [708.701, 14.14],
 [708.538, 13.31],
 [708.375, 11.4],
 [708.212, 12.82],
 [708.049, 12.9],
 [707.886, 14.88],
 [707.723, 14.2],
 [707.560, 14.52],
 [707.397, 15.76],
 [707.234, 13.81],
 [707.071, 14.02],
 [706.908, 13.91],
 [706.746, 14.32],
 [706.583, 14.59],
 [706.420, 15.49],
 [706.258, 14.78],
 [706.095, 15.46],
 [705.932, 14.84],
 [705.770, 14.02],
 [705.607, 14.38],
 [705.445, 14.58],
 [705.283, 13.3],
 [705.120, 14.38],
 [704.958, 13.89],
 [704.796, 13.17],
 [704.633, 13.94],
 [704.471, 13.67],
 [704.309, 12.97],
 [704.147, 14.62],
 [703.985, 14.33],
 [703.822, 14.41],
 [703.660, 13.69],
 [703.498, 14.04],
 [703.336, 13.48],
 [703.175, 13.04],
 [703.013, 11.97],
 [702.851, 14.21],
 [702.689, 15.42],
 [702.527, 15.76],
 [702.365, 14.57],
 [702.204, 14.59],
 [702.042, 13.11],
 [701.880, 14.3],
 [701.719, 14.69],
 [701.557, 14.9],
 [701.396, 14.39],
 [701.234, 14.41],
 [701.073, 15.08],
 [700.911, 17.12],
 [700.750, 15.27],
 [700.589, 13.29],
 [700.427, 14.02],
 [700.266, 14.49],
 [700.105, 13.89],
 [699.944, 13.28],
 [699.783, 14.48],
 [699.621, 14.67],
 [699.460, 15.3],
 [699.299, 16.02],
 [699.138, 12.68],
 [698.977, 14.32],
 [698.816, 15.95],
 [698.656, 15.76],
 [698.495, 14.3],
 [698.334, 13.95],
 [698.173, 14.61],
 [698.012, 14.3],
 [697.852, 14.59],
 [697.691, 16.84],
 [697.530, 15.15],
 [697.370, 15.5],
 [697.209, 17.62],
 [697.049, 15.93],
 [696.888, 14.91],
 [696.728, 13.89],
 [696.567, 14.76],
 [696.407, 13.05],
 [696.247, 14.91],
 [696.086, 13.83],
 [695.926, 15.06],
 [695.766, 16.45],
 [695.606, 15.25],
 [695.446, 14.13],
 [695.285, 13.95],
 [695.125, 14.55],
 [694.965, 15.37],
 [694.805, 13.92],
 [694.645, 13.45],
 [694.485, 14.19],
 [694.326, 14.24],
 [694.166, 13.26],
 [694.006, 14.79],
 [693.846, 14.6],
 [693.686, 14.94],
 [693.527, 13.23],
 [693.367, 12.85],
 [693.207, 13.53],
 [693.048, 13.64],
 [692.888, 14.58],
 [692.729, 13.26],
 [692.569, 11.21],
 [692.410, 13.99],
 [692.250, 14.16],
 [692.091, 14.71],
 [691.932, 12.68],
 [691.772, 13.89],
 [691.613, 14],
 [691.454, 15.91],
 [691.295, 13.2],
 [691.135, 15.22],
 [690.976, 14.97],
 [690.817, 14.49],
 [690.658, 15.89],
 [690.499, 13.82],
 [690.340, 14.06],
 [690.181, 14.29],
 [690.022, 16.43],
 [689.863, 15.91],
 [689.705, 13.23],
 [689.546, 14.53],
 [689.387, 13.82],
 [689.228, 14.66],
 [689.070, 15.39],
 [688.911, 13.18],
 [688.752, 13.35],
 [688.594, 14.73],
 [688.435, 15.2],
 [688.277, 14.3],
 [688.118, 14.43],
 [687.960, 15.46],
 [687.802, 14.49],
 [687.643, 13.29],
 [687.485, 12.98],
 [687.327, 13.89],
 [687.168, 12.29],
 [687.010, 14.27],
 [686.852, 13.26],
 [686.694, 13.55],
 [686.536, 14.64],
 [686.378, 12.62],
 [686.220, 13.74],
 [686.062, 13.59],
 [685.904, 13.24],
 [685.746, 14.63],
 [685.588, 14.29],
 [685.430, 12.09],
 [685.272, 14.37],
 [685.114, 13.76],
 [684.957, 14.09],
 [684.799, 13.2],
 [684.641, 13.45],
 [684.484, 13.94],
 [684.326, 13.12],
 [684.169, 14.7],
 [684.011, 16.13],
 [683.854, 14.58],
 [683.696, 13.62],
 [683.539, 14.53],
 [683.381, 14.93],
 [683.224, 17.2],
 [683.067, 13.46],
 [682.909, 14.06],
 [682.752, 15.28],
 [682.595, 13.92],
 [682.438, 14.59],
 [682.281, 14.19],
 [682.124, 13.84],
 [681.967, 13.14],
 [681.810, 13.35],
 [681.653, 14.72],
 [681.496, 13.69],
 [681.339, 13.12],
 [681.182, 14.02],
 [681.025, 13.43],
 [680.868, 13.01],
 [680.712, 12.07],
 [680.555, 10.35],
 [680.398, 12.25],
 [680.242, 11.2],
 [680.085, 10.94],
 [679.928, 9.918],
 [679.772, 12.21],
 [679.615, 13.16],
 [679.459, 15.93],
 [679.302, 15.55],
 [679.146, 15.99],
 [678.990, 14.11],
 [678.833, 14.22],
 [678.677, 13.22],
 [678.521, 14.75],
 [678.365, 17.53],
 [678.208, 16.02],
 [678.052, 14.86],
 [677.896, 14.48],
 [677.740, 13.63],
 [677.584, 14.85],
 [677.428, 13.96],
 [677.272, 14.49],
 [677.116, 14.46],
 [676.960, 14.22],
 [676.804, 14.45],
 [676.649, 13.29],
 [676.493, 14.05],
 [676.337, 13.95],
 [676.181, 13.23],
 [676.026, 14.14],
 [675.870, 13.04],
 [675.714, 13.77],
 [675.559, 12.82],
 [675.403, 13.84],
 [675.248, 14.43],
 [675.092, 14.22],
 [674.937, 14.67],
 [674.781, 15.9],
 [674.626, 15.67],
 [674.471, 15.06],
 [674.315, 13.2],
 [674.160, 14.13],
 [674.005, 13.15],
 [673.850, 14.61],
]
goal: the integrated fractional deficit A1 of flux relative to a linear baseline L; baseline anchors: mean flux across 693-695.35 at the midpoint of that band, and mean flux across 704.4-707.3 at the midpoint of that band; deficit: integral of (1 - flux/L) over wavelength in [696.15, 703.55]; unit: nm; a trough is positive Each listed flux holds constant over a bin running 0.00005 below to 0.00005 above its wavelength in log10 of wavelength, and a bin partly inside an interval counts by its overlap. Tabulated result -0.25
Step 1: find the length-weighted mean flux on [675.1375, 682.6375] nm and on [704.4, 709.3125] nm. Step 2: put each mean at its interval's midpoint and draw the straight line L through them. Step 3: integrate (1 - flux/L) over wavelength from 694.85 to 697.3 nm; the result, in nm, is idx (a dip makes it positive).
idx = -0.150 nm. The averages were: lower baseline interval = 13.8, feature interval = 14.9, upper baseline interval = 14.2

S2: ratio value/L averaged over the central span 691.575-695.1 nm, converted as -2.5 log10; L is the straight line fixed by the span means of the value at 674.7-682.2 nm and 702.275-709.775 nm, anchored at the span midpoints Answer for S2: 0.01 mag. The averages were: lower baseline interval 13.8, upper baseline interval 14.2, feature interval 13.9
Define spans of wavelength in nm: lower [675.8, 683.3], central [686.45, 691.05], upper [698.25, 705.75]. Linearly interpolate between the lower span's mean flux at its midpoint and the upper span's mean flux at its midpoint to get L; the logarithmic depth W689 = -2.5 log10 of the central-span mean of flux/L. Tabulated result -0.02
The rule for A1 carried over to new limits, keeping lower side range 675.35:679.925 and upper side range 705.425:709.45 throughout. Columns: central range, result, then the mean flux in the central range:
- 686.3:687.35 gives 0.057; 13.5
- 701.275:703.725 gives 0.032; 14.2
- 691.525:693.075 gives 0.072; 13.6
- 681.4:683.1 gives 0.025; 14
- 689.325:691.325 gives -0.051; 14.6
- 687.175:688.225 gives 0.022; 14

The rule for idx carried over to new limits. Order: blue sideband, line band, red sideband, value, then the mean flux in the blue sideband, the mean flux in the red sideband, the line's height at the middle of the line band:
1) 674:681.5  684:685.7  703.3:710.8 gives 0.01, 13.9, 14.2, 13.9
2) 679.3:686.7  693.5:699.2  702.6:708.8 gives -0.34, 13.6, 14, 13.9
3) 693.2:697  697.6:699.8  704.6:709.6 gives -0.08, 14.3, 14.3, 14.3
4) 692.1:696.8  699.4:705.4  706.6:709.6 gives -0.01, 14.1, 14.2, 14.2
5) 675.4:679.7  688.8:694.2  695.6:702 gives 0.17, 14.4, 14.8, 14.7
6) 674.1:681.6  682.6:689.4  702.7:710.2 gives -0.08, 13.9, 14.1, 13.9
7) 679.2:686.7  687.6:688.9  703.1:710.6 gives -0.06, 13.7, 14.1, 13.8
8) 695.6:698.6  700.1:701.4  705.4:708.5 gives 0.00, 15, 14.2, 14.7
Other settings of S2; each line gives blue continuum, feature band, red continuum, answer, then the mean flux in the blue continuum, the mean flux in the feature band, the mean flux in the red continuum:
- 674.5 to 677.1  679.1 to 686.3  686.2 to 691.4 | 0.04 mag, 14.1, 13.7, 14.2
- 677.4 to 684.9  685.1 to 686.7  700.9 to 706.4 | 0.02 mag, 13.9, 13.7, 14.3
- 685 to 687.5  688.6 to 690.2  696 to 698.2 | -0.04 mag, 13.6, 14.5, 15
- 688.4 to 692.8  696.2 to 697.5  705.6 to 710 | -0.06 mag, 14.3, 15.1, 14.3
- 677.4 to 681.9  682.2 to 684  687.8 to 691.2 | -0.05 mag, 13.7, 14.6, 14.6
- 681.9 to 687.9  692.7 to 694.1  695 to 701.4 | 0.04 mag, 14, 14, 14.8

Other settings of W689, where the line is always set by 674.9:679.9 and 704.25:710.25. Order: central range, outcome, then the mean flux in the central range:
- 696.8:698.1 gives -0.102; 15.6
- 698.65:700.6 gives -0.021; 14.5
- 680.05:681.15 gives 0.184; 12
